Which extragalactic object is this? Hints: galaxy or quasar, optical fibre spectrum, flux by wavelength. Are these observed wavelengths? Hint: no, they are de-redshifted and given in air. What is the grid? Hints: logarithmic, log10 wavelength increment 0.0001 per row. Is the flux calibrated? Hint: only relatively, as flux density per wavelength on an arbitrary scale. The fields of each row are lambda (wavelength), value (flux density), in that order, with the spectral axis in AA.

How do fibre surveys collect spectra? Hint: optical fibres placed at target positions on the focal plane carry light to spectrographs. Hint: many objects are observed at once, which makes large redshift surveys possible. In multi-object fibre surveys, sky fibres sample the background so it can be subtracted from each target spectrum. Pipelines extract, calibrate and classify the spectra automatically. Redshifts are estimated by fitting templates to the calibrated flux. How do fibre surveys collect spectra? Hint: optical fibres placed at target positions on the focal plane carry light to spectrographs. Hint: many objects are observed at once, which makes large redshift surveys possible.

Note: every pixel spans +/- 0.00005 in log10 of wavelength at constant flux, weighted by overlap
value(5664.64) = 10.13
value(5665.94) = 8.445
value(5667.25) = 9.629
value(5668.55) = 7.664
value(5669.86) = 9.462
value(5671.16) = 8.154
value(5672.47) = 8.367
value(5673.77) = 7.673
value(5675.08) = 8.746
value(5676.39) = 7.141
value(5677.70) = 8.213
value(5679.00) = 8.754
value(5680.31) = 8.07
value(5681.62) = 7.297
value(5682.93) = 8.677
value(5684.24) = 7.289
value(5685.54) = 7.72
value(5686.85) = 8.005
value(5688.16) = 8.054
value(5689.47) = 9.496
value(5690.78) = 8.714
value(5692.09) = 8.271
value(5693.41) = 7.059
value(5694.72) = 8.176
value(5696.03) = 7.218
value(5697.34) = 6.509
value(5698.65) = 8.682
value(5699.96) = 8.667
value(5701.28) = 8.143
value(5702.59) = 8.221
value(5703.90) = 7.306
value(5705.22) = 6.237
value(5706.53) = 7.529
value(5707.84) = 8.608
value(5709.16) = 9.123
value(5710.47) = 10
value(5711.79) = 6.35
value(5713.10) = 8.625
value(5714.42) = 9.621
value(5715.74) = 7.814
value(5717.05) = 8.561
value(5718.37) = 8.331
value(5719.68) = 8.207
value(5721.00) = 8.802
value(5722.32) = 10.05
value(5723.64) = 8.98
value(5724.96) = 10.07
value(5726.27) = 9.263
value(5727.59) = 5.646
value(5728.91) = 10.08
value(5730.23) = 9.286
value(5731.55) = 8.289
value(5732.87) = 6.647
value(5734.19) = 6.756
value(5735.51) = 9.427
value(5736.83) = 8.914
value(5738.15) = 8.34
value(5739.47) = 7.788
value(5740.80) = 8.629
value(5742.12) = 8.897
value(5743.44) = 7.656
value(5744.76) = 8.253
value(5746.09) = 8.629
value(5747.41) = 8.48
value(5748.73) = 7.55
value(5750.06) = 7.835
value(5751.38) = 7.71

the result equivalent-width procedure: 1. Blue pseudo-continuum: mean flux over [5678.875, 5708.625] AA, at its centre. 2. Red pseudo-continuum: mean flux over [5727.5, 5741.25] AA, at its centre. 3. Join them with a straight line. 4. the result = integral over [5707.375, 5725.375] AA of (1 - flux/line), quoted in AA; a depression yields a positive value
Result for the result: -1.5 AA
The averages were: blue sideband 7.93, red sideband 8.26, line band 8.78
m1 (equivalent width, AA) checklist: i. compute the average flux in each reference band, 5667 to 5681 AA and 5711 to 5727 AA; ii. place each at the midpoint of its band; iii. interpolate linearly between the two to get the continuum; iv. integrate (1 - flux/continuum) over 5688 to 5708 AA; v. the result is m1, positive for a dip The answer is 1.4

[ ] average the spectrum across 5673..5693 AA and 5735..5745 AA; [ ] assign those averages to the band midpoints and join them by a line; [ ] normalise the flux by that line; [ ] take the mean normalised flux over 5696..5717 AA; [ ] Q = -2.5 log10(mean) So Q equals 0.03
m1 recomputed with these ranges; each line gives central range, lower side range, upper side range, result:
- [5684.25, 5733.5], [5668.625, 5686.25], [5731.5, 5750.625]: -0.90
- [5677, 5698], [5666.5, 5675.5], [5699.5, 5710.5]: 0.88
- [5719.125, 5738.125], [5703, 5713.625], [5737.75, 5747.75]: -0.96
